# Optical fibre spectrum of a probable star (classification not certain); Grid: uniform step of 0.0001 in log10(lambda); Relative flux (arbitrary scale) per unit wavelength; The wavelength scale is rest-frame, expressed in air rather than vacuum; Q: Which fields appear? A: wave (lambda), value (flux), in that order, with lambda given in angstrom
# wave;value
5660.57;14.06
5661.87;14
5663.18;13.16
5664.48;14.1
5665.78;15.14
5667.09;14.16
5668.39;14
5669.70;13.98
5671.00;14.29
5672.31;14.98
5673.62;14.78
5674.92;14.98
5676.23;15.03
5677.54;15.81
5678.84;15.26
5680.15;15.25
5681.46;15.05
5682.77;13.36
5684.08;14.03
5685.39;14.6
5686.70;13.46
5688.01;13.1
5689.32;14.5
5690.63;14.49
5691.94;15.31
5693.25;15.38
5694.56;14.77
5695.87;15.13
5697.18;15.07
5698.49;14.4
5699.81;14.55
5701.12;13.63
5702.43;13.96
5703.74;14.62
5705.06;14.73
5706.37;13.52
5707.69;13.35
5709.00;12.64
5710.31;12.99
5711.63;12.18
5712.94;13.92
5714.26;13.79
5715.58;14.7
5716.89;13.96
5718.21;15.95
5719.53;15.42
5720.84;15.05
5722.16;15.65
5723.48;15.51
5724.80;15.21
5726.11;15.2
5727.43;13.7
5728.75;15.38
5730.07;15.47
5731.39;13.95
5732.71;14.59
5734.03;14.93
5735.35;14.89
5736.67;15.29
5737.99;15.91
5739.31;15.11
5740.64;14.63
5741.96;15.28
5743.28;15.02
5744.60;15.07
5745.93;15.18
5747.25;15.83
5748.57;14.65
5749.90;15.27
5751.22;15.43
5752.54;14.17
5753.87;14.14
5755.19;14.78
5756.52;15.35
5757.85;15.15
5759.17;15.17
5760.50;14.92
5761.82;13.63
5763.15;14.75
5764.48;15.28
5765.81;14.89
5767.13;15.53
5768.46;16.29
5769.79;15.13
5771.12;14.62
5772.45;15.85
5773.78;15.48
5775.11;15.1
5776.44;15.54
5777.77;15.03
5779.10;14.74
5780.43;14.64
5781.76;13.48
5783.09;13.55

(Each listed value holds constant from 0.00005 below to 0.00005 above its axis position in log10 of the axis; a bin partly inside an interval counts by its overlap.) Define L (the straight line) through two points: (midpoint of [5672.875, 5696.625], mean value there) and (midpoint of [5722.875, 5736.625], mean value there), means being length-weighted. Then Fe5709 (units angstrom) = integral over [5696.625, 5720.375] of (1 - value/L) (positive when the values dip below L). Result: 1.2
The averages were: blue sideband 14.7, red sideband 14.9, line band 14.1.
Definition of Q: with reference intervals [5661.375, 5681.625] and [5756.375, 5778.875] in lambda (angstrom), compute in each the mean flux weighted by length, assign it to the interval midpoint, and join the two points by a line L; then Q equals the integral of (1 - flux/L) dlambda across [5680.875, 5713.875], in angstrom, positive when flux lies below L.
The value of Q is 1.5 angstrom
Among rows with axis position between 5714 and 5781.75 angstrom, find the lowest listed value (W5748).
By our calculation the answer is 13.63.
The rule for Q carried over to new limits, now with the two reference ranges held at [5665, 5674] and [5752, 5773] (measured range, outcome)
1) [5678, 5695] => 0.0 angstrom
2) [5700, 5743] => 0.6 angstrom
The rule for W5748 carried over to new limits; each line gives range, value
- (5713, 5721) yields 13.79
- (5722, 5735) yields 13.7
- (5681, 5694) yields 13.1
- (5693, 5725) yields 12.18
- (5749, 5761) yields 14.14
